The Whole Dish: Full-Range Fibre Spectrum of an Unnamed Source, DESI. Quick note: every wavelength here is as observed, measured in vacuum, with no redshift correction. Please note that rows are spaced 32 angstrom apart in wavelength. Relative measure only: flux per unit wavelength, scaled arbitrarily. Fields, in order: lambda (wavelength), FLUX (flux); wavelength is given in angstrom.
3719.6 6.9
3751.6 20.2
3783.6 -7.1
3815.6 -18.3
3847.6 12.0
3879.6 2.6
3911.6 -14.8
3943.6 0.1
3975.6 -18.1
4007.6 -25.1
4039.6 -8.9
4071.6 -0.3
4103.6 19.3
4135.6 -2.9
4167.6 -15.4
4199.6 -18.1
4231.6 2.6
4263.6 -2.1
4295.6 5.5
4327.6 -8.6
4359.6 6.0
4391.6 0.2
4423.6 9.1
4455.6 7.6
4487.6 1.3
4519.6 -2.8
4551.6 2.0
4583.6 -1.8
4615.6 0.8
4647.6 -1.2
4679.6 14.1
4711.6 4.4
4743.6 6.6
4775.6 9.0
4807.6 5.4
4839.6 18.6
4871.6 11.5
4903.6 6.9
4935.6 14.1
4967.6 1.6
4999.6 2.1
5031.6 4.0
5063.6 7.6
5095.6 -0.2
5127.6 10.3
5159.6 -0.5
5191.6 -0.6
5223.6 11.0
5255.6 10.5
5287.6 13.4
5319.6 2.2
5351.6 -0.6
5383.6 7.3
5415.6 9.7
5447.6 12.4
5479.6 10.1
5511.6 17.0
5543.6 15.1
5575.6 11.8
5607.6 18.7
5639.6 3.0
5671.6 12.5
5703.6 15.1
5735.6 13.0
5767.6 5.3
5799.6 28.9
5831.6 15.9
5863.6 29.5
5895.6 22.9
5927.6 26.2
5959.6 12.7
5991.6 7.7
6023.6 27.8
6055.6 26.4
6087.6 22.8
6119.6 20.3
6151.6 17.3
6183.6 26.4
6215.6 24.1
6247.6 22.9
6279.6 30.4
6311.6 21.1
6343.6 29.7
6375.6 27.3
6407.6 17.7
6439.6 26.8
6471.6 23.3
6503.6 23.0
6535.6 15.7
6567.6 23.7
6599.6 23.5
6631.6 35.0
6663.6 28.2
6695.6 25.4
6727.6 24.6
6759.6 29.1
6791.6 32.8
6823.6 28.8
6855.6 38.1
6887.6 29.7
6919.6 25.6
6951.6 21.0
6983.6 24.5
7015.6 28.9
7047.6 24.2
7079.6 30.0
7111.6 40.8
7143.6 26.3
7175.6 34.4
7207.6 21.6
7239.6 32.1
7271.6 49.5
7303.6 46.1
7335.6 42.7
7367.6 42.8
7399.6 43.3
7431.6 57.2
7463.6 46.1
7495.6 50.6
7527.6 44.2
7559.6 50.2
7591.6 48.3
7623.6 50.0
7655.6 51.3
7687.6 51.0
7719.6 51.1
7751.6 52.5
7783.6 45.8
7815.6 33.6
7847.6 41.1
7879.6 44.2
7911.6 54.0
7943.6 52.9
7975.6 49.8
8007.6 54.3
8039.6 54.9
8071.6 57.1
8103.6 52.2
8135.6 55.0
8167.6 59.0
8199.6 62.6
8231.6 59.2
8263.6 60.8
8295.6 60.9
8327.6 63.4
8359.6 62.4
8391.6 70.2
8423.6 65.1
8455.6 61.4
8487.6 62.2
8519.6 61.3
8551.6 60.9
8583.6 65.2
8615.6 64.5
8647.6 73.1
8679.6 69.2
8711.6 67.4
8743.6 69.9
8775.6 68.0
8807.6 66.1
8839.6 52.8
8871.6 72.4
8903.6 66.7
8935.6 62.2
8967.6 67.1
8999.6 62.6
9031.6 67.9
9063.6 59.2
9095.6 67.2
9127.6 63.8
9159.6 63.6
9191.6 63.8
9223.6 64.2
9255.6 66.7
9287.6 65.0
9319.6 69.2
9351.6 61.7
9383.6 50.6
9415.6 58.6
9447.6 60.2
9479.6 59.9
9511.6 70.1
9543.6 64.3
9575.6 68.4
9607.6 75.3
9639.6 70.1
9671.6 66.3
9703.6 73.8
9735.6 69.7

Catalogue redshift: 0.817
